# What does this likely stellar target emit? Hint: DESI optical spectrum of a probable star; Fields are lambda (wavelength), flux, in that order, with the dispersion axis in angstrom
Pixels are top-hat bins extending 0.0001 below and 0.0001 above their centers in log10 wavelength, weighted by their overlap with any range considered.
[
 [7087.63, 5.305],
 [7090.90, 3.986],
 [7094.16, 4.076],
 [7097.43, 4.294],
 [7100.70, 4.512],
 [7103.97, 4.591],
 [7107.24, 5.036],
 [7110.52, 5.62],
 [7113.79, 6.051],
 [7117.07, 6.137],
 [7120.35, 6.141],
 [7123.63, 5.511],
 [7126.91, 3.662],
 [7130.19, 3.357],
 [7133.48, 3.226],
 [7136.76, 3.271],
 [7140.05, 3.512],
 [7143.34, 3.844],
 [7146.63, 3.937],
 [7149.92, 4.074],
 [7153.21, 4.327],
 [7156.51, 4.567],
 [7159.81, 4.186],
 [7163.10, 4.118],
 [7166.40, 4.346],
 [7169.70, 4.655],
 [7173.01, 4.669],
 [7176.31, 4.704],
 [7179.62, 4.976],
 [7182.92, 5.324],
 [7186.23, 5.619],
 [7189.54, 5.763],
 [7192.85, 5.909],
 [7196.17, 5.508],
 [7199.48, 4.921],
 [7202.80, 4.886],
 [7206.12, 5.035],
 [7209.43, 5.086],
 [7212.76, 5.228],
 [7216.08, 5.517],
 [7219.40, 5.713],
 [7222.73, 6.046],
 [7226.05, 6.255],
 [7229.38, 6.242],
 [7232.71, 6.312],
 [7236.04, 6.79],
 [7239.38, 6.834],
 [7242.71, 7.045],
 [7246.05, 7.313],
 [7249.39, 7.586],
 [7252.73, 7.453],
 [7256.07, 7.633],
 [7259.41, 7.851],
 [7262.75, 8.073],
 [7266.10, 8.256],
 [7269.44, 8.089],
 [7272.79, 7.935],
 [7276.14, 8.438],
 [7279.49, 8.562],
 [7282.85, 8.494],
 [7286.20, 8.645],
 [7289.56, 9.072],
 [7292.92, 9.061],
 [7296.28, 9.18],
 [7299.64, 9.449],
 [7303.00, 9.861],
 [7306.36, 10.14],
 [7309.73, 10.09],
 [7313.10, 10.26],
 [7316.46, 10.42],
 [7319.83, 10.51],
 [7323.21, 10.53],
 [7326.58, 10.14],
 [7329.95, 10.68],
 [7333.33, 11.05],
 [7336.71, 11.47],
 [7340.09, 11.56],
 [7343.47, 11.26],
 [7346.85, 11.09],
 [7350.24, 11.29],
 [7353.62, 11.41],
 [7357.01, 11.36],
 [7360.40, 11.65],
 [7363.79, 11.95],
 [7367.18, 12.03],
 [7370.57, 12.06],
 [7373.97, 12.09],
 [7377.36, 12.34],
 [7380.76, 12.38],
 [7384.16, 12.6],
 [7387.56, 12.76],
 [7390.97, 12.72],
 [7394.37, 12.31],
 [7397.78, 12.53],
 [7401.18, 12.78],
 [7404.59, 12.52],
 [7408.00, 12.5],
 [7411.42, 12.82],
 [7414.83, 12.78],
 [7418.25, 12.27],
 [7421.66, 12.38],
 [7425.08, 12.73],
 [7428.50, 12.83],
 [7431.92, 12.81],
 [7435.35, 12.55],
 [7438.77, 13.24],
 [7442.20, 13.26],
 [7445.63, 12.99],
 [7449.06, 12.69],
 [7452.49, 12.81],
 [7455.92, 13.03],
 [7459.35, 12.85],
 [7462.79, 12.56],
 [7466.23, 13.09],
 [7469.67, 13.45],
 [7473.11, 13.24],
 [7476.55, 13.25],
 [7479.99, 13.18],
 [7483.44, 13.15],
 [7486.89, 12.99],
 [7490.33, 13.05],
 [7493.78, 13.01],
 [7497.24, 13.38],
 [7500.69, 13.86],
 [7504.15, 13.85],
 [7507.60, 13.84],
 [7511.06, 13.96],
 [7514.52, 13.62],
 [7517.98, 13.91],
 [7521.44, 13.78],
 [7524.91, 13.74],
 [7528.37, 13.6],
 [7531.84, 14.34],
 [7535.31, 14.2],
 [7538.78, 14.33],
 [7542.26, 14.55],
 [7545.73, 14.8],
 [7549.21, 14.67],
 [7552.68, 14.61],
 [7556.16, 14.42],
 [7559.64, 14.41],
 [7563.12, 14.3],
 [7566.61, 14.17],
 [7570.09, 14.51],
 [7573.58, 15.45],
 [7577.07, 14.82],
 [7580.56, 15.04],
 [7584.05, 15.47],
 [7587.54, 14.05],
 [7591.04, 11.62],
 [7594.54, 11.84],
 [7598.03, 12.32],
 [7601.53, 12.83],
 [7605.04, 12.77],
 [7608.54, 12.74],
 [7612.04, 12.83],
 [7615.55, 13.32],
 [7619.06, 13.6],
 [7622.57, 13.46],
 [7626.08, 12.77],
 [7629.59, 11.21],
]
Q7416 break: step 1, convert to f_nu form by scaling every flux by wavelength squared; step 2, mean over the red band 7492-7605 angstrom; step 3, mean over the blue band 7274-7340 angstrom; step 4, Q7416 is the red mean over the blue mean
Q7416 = 1.52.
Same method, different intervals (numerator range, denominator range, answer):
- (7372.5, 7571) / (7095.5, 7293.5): 2.46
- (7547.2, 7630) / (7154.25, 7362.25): 1.91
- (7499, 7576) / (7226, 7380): 1.59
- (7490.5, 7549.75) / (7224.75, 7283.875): 1.99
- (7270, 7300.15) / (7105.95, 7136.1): 1.86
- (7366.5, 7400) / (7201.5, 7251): 2.11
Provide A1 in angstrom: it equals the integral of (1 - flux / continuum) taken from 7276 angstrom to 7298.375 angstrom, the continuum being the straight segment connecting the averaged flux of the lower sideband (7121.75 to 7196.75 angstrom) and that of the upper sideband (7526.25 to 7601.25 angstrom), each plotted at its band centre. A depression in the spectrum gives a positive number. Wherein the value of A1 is -3.8 angstrom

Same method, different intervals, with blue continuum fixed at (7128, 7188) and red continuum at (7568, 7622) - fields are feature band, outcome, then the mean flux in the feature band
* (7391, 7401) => -3.4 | 12.5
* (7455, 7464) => -1.8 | 12.8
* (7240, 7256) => -3.0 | 7.34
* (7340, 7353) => -4.7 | 11.3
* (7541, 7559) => -2.9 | 14.6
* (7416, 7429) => -3.5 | 12.5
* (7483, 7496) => -2.0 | 13.1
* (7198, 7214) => 0.8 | 5.03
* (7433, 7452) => -4.8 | 12.9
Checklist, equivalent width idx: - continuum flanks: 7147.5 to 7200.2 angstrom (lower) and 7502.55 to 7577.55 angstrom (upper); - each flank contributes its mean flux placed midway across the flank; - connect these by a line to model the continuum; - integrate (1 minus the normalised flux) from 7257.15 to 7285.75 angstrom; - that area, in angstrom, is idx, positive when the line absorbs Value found -3.38 angstrom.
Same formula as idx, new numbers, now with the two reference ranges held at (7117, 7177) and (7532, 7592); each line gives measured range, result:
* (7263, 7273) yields -1.2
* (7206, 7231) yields 1.5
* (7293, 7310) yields -3.3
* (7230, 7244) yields -0.5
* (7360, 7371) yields -2.6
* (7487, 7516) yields -1.2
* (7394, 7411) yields -3.2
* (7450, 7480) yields -2.4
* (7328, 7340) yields -3.0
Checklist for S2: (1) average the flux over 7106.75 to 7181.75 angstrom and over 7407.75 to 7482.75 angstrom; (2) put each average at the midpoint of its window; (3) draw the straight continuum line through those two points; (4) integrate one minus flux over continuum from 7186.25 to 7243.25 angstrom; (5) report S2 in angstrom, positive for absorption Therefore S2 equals 6.0 angstrom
